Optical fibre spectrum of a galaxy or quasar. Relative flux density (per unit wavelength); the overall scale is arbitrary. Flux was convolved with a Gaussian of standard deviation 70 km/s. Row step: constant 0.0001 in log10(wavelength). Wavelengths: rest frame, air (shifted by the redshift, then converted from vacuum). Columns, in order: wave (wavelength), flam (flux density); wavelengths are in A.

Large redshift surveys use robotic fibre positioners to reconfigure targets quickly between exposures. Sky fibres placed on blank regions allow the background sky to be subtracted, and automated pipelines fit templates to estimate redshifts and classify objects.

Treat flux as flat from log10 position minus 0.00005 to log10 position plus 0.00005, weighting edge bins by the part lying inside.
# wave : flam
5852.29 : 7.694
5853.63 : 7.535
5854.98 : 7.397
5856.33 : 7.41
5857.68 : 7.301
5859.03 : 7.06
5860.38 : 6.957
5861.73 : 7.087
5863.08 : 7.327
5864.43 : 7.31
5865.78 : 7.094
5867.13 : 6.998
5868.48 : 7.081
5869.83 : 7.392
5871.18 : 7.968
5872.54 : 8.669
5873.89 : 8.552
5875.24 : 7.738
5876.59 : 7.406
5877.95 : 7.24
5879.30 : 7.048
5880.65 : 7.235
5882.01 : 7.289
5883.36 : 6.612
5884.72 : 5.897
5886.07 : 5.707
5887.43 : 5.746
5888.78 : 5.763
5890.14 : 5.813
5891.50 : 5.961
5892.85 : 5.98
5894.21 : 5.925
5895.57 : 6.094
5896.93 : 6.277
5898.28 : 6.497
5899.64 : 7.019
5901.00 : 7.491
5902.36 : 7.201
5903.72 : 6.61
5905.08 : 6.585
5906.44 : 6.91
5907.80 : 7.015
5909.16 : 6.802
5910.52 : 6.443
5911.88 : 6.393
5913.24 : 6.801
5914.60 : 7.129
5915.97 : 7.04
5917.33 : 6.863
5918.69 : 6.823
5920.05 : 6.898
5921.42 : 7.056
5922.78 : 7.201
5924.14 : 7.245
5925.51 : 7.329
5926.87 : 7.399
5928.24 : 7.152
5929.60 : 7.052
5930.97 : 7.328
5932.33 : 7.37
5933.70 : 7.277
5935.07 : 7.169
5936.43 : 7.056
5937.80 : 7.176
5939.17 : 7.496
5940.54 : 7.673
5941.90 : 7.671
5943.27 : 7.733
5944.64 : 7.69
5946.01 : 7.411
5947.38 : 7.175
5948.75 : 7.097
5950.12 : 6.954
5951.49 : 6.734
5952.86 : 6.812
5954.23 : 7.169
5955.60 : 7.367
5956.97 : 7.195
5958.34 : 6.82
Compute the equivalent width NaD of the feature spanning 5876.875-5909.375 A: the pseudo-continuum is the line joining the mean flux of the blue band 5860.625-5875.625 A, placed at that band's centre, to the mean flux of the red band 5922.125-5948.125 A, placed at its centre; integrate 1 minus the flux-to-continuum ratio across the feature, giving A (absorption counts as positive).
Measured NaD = 4.1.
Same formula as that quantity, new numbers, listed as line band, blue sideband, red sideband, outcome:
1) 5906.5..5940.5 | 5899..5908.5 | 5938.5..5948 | 0.9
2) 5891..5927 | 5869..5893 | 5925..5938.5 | 1.6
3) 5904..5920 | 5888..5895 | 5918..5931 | -0.3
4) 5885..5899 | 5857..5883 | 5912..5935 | 2.5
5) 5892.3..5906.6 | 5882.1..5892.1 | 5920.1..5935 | -0.5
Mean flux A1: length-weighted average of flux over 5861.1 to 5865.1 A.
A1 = 7.24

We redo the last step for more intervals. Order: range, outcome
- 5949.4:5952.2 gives 6.85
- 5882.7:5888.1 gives 5.98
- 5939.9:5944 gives 7.7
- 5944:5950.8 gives 7.26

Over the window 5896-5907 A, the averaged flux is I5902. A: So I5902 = 6.81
